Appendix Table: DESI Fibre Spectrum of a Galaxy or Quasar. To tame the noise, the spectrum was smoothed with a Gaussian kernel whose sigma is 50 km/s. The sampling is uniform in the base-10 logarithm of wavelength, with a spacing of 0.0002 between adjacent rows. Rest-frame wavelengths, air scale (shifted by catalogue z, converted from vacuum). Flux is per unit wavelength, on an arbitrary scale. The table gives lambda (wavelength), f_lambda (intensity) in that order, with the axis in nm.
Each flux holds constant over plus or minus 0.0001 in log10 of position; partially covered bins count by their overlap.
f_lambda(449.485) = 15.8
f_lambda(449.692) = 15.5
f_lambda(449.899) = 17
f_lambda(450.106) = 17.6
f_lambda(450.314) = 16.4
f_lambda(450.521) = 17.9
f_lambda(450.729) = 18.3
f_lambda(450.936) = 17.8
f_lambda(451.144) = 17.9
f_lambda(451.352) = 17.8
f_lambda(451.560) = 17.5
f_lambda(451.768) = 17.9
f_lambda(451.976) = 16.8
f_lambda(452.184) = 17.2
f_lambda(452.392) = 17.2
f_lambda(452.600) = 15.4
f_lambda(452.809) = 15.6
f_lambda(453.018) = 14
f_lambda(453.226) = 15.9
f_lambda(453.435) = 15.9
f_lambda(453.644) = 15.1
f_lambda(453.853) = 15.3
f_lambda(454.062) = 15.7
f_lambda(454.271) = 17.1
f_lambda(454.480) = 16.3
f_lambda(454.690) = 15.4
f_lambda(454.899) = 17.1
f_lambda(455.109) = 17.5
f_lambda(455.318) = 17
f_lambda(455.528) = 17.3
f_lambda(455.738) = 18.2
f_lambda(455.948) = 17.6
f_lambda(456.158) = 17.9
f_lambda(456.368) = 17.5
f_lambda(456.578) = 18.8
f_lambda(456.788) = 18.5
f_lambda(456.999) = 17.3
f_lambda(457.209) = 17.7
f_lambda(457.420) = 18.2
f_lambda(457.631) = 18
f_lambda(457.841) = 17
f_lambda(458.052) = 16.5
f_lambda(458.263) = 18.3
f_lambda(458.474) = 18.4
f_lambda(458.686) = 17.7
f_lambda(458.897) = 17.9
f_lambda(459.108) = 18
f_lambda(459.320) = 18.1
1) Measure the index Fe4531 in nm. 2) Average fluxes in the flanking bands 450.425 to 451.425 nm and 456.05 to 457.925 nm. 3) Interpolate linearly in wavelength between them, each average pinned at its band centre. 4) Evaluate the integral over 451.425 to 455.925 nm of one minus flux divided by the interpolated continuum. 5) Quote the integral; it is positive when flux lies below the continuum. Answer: 0.36 nm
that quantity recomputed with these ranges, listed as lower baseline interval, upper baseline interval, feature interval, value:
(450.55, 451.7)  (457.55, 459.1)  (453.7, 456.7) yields 0.13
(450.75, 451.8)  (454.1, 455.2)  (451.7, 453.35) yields 0.11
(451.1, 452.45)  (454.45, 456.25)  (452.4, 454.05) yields 0.18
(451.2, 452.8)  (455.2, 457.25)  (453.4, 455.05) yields 0.13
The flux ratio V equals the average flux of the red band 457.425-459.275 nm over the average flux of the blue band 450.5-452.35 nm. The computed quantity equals 1.0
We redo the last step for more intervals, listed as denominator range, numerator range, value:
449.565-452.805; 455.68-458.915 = 1.04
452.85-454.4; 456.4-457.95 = 1.15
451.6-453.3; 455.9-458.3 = 1.09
